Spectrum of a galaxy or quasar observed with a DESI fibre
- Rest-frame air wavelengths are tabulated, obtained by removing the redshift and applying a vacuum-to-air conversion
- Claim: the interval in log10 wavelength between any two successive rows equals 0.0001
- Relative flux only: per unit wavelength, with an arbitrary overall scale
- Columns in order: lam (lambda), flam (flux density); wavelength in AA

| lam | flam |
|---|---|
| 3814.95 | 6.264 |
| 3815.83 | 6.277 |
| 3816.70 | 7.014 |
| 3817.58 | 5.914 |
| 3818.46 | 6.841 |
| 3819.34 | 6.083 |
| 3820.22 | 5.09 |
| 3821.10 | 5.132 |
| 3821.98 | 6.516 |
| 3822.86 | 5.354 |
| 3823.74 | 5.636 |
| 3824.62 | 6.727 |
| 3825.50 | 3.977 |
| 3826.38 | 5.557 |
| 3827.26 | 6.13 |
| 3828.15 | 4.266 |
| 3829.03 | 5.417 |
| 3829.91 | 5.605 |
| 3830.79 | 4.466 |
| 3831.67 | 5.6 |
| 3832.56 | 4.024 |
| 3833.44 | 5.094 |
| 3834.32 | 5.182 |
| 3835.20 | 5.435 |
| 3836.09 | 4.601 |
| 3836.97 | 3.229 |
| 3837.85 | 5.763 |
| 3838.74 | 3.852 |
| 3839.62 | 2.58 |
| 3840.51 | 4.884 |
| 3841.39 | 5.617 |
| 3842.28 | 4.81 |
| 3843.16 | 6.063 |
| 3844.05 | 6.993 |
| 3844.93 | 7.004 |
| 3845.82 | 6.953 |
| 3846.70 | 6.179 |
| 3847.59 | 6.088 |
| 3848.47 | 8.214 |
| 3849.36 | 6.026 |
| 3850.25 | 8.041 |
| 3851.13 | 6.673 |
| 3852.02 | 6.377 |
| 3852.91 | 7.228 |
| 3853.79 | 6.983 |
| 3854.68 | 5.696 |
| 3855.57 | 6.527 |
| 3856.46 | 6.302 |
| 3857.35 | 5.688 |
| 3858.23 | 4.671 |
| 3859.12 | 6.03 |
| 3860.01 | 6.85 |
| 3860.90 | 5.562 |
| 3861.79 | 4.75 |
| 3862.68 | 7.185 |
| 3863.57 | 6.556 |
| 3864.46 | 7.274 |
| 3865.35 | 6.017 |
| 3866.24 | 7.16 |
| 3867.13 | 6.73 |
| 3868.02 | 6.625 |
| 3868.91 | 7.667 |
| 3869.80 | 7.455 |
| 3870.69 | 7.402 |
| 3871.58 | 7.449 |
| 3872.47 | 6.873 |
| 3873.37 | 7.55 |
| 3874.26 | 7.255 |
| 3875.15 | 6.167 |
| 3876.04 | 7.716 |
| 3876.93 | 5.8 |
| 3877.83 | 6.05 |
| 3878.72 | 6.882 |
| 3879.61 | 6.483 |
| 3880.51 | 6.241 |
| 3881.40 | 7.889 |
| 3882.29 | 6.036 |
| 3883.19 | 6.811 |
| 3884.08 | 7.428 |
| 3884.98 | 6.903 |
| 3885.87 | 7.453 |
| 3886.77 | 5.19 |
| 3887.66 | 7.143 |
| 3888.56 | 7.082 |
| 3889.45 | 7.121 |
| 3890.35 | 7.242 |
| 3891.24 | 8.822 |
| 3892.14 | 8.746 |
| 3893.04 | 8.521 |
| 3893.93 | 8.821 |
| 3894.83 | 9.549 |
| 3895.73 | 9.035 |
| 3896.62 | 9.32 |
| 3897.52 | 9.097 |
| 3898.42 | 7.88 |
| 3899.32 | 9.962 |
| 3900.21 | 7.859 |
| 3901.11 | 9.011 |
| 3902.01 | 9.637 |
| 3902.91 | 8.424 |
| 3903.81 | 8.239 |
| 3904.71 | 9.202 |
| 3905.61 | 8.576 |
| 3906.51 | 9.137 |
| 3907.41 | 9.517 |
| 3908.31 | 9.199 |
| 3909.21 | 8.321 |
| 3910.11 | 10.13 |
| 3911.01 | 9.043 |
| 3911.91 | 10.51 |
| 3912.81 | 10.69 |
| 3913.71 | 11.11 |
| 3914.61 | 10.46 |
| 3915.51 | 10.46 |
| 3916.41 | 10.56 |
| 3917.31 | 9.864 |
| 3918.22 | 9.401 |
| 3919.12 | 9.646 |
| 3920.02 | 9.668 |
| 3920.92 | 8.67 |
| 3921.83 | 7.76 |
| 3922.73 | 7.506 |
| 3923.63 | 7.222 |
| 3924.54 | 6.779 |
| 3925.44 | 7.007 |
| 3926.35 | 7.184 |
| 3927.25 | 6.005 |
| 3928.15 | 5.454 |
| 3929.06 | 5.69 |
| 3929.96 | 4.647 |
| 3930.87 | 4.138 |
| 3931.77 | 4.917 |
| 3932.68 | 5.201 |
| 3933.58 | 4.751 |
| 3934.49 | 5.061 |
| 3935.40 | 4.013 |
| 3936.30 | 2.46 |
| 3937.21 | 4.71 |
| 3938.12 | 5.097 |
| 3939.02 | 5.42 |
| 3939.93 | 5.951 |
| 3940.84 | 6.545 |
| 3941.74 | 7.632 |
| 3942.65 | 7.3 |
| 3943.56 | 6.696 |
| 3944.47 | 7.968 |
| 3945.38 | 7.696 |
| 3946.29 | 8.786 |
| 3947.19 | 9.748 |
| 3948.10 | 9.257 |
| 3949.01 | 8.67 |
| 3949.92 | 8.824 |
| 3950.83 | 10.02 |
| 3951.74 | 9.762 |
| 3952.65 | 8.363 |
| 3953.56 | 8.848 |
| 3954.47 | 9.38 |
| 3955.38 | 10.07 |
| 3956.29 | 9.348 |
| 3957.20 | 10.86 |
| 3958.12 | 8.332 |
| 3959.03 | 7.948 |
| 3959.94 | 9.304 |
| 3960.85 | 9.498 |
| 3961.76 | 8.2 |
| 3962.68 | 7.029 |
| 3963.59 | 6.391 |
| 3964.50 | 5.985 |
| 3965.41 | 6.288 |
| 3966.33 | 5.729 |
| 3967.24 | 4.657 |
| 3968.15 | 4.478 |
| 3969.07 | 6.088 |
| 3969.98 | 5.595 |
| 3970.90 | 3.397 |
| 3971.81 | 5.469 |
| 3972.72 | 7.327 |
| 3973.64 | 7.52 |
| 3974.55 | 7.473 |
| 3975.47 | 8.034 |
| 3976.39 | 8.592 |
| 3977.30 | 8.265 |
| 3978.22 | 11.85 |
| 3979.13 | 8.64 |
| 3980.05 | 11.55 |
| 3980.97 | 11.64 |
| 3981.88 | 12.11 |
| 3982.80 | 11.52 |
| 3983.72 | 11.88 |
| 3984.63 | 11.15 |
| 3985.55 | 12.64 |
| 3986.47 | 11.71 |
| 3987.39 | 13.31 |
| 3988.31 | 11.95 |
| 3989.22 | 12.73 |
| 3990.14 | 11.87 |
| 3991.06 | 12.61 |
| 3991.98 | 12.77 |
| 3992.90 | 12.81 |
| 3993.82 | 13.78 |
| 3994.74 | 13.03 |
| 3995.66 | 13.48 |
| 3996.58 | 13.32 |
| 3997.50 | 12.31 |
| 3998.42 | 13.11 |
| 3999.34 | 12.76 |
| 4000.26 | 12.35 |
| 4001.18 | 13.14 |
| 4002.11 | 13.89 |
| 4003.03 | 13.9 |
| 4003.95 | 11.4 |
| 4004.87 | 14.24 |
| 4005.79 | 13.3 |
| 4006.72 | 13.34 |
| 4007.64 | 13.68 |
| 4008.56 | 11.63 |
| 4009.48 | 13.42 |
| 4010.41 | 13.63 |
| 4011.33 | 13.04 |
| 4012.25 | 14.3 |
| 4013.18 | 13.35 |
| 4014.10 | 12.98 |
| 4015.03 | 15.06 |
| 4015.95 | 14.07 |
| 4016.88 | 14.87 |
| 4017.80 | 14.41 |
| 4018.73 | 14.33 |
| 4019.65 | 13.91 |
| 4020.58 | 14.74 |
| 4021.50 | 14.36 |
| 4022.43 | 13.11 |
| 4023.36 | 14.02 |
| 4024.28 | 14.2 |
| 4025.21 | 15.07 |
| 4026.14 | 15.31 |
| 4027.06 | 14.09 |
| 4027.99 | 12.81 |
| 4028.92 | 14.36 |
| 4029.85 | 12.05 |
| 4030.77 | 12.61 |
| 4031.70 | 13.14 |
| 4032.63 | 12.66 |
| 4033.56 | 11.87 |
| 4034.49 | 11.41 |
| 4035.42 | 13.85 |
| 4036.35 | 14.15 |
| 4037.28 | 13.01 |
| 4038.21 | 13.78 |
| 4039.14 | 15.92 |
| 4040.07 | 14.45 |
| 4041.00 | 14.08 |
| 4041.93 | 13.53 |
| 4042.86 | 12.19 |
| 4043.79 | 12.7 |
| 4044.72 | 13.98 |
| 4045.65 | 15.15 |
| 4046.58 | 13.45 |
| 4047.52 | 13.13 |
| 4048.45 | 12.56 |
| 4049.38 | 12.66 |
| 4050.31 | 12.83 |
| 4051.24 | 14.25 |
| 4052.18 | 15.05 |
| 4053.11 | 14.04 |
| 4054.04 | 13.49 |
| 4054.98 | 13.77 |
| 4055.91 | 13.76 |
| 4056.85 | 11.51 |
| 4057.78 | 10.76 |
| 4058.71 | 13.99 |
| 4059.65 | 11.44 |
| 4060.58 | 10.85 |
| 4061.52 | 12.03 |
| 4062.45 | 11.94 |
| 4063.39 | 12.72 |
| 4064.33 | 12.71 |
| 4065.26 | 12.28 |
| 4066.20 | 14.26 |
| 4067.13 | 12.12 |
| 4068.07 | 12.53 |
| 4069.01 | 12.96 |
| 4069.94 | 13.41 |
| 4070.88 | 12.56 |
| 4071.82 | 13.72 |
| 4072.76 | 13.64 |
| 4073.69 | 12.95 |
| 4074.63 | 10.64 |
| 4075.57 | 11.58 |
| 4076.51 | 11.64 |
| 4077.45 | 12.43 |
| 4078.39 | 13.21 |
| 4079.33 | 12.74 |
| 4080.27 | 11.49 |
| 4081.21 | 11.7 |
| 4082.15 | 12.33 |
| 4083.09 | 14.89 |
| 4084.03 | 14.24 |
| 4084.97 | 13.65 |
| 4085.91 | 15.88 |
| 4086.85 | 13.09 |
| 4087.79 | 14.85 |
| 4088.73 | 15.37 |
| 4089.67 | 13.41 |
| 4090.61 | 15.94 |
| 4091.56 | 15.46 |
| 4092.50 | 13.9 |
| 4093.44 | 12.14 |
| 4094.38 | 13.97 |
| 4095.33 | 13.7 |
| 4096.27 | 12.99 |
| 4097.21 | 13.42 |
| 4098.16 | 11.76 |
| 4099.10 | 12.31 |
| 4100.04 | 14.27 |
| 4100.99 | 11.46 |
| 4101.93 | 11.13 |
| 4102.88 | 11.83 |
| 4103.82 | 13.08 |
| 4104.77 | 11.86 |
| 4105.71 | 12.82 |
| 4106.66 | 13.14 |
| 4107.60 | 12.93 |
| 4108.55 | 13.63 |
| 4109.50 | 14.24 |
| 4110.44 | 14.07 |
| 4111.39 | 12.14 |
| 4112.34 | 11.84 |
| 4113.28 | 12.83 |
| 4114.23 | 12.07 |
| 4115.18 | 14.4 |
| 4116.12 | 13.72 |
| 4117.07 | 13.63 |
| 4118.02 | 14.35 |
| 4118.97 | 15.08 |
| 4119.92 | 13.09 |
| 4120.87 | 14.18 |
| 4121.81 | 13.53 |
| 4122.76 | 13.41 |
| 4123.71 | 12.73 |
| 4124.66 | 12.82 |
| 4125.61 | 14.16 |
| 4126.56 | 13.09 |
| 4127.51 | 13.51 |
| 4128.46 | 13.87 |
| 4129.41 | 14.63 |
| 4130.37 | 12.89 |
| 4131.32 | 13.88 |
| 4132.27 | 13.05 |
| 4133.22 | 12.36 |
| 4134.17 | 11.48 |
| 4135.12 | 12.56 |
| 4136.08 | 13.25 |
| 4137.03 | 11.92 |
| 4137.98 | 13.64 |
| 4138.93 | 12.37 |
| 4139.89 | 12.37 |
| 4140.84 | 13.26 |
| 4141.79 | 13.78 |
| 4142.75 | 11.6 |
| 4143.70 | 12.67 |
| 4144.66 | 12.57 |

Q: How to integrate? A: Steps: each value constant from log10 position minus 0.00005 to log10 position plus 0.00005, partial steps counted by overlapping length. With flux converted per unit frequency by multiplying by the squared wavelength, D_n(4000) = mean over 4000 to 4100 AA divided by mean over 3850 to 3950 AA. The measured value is 1.94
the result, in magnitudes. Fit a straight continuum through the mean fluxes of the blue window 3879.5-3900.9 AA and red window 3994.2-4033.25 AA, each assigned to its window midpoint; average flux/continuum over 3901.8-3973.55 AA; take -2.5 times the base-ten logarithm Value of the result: 0.27 mag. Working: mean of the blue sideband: 7.81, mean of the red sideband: 13.5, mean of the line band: 7.65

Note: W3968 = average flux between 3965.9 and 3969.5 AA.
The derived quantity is 5.23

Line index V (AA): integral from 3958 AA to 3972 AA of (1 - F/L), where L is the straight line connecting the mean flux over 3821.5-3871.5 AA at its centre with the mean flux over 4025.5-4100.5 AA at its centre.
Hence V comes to 4.8 AA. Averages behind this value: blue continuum 5.93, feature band 6.5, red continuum 13.2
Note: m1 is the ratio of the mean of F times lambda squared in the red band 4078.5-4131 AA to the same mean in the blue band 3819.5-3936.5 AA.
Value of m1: 2.16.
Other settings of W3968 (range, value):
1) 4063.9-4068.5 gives 12.8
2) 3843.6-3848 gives 6.64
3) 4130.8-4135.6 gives 12.7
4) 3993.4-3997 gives 13.4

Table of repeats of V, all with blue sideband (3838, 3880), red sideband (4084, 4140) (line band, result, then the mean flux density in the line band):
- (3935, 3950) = 3.2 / 6.83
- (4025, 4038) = -2.5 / 13.3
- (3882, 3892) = 0.1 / 7.09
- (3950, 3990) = 2.4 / 8.89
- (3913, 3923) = -2.0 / 9.62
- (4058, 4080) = -0.7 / 12.5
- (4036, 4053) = -3.3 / 13.7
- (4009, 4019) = -3.1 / 13.9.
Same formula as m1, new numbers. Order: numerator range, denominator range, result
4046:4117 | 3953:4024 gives 1.23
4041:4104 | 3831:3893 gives 2.27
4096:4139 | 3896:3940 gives 1.86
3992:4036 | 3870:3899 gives 1.93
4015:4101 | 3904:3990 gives 1.71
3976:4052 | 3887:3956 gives 1.72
